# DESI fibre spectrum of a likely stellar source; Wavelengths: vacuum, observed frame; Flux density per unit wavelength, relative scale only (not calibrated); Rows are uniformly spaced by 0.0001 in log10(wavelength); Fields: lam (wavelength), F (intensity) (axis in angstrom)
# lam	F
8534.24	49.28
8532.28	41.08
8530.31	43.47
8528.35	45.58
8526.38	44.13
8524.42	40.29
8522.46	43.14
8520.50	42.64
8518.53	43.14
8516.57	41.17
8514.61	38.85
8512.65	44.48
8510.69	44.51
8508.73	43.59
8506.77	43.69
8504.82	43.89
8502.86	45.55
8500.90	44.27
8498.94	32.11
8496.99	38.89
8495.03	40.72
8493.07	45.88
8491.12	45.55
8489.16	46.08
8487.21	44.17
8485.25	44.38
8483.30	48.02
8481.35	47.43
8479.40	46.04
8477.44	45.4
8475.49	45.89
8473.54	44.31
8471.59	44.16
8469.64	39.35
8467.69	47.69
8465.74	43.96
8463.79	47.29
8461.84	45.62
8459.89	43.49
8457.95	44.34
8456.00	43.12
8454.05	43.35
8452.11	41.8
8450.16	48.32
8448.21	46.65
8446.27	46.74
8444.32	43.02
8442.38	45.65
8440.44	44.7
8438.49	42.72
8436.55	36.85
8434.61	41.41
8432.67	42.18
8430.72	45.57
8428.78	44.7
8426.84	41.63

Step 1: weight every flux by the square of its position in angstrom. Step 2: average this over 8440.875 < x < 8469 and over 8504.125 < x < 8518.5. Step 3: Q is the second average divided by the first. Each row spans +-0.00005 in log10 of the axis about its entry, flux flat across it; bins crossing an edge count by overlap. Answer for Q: 1.0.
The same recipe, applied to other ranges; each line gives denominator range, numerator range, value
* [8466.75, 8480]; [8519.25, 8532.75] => 0.97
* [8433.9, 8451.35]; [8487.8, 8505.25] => 0.98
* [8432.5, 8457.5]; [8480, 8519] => 1.01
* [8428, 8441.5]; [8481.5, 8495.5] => 1.08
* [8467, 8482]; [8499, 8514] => 0.97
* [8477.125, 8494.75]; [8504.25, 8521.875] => 0.94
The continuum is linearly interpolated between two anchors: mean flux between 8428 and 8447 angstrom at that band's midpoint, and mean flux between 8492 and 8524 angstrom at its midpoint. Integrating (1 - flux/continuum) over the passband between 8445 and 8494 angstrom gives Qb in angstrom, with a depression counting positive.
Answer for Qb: -2.7 angstrom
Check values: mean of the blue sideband 43.3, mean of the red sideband 42.3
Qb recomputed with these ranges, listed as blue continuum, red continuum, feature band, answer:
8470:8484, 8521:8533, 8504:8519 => 0.3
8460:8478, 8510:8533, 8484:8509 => 0.4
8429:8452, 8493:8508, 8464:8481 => -0.8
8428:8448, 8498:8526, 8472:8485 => -1.0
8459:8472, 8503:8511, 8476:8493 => -0.6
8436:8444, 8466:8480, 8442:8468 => -0.8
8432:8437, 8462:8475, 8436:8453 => -1.1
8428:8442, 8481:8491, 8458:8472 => 0.0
